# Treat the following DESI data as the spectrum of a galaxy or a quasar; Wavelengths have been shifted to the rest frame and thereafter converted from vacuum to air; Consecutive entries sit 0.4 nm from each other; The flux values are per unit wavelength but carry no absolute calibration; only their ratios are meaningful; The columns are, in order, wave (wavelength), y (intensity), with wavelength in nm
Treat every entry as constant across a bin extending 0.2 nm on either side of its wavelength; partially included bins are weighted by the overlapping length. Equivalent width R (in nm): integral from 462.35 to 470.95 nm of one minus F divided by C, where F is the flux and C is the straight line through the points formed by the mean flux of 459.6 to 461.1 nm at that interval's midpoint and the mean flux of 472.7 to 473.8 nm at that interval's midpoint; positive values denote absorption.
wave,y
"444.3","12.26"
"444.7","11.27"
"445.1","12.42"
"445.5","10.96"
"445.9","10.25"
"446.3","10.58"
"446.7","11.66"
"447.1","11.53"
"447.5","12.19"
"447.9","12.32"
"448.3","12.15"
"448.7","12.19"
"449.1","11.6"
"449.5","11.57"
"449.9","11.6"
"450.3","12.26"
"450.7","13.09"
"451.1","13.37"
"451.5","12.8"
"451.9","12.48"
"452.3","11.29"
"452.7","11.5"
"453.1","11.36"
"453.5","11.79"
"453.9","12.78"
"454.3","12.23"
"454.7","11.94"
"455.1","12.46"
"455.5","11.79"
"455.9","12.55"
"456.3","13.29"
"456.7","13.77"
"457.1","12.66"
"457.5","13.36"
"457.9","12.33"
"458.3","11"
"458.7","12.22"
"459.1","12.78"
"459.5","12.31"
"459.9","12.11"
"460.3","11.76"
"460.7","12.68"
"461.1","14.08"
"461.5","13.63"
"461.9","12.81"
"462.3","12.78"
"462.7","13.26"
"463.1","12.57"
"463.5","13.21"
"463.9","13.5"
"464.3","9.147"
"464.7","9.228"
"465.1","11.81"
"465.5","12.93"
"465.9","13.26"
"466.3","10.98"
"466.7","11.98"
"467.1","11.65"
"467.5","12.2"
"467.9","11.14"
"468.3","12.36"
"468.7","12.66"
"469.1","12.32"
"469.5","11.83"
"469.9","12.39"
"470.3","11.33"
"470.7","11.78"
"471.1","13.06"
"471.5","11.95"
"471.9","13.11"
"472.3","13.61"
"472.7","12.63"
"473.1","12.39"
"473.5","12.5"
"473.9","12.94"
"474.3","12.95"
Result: 0.33 nm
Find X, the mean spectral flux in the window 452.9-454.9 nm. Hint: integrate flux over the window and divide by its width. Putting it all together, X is 12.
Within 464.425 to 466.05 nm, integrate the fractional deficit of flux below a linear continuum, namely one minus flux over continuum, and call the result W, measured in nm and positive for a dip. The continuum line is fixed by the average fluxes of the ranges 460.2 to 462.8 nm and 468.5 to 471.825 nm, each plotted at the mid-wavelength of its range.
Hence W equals 0.13 nm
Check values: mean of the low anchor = 13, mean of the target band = 11.6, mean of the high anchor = 12.2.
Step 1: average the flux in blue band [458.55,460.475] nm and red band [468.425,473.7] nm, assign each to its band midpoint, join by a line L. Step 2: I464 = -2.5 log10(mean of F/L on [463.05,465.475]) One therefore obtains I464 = 0.064 mag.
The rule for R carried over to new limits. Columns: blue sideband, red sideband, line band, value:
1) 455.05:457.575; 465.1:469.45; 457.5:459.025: 0.070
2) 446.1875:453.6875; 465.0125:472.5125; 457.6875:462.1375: -0.149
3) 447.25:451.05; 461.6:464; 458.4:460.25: 0.082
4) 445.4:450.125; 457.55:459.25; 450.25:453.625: -0.120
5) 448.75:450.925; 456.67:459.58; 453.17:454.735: 0.016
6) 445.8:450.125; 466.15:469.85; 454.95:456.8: -0.153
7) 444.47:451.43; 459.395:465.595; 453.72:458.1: -0.190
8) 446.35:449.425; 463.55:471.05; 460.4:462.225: -0.203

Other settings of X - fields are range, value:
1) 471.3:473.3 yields 12.7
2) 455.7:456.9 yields 13.2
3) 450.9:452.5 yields 12.5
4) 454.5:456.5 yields 12.4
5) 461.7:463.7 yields 12.9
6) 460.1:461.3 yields 12.8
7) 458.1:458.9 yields 11.6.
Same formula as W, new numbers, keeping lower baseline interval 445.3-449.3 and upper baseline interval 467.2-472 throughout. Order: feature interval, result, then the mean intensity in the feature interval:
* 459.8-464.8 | -0.204 nm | 12.4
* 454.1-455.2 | -0.042 nm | 12.2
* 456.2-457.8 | -0.190 nm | 13.2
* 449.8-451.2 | -0.116 nm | 12.6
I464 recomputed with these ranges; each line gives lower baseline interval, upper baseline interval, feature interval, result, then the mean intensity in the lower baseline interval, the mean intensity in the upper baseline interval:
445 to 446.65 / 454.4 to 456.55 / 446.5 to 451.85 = -0.062 mag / 11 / 12.4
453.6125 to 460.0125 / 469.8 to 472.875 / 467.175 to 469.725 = 0.037 mag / 12.5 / 12.5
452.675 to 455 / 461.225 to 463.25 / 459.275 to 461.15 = 0.029 mag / 12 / 13.1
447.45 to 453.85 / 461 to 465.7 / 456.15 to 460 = -0.028 mag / 12.1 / 12.4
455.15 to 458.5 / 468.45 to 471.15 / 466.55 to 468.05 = 0.044 mag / 12.6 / 12.2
